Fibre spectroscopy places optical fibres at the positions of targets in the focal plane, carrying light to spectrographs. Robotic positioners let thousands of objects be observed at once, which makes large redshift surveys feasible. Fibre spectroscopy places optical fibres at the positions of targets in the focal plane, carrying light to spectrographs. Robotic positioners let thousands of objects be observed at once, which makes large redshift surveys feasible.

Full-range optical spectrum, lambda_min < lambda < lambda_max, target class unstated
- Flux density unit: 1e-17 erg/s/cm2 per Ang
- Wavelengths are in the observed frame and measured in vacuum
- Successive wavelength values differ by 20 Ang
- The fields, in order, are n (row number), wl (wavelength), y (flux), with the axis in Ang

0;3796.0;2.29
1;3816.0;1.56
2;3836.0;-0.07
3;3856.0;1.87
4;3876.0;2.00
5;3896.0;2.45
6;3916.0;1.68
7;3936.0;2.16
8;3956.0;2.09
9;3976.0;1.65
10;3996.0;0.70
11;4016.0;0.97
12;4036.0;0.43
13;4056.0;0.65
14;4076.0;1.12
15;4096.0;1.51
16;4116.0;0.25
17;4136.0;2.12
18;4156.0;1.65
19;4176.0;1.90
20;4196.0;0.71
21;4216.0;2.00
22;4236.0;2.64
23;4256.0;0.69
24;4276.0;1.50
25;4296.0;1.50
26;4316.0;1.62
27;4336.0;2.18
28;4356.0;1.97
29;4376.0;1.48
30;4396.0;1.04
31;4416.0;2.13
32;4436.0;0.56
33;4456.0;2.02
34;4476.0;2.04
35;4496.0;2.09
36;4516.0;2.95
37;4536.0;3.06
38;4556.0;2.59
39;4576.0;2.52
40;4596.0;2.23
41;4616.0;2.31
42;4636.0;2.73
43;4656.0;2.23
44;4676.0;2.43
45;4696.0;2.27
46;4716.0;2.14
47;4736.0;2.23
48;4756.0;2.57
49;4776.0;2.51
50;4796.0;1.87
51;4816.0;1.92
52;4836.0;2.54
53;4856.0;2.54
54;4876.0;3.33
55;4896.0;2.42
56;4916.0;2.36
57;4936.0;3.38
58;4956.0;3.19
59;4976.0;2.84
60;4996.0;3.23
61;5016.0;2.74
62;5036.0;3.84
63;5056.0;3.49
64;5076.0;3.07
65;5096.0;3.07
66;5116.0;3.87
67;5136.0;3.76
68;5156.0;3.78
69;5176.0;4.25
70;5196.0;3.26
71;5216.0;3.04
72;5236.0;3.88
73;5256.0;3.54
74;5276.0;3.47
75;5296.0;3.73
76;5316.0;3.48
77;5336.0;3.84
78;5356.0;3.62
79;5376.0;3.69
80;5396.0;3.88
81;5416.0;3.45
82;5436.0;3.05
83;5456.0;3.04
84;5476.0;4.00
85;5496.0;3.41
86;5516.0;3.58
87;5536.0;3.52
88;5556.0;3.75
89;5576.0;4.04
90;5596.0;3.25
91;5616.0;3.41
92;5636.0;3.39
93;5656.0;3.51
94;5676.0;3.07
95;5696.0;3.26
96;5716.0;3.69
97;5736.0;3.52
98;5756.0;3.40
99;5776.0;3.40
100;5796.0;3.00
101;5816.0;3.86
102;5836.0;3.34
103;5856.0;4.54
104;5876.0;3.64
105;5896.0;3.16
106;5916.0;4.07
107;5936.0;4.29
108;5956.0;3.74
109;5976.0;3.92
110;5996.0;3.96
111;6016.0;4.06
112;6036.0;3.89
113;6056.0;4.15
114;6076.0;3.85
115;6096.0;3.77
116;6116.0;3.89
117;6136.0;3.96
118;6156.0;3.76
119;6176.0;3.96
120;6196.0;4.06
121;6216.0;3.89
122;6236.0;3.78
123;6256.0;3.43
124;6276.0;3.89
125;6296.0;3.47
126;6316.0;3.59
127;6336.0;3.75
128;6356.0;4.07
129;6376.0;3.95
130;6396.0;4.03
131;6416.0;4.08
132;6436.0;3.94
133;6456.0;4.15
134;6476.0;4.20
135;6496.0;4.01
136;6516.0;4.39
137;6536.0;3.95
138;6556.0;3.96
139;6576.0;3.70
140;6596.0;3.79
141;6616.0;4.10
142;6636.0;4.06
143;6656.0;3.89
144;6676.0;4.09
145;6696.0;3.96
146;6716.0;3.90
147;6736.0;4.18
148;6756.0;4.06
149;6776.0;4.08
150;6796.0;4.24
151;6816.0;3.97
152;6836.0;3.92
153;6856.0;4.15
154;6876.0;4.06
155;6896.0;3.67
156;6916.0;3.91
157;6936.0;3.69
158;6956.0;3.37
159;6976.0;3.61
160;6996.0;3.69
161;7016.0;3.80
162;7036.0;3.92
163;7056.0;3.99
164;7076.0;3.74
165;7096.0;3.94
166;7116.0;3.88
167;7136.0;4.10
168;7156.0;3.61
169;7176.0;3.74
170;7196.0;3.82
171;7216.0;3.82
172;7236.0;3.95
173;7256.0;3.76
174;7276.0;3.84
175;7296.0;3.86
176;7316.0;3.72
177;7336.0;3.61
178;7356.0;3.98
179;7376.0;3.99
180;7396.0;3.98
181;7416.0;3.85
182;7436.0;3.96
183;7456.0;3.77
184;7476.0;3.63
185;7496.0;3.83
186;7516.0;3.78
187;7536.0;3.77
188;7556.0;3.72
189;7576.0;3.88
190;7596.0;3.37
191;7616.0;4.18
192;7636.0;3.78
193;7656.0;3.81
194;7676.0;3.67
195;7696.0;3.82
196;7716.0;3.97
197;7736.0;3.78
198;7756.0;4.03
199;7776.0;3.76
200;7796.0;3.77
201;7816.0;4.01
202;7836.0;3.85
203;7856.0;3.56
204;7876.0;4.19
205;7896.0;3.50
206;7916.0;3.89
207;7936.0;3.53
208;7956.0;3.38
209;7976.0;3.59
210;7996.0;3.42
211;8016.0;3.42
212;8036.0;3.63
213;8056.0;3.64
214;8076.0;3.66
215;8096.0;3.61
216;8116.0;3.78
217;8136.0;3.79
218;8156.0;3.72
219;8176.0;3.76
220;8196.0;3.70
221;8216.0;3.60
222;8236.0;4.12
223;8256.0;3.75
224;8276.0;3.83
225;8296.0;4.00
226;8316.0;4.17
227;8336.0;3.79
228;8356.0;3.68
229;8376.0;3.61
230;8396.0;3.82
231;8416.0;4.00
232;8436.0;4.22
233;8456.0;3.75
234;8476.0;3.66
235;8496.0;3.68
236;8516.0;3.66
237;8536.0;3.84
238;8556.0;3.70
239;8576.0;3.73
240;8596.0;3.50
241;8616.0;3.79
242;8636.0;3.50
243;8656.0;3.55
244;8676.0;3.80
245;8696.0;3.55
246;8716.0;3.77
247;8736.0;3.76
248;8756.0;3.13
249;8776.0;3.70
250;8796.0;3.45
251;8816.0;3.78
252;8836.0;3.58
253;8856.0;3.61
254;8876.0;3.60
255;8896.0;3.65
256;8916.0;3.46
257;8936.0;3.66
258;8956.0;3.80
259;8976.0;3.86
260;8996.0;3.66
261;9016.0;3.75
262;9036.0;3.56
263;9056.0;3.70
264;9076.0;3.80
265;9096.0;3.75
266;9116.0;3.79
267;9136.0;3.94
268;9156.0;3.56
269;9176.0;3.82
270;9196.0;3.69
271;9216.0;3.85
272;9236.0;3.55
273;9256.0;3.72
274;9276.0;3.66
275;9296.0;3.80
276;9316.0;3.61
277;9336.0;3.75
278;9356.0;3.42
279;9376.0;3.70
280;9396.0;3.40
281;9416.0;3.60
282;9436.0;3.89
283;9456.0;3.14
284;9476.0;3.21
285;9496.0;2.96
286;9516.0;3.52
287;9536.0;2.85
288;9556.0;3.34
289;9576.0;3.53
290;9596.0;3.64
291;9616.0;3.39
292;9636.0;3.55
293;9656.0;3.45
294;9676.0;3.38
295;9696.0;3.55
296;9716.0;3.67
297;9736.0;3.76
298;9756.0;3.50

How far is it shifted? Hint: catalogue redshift 0.117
